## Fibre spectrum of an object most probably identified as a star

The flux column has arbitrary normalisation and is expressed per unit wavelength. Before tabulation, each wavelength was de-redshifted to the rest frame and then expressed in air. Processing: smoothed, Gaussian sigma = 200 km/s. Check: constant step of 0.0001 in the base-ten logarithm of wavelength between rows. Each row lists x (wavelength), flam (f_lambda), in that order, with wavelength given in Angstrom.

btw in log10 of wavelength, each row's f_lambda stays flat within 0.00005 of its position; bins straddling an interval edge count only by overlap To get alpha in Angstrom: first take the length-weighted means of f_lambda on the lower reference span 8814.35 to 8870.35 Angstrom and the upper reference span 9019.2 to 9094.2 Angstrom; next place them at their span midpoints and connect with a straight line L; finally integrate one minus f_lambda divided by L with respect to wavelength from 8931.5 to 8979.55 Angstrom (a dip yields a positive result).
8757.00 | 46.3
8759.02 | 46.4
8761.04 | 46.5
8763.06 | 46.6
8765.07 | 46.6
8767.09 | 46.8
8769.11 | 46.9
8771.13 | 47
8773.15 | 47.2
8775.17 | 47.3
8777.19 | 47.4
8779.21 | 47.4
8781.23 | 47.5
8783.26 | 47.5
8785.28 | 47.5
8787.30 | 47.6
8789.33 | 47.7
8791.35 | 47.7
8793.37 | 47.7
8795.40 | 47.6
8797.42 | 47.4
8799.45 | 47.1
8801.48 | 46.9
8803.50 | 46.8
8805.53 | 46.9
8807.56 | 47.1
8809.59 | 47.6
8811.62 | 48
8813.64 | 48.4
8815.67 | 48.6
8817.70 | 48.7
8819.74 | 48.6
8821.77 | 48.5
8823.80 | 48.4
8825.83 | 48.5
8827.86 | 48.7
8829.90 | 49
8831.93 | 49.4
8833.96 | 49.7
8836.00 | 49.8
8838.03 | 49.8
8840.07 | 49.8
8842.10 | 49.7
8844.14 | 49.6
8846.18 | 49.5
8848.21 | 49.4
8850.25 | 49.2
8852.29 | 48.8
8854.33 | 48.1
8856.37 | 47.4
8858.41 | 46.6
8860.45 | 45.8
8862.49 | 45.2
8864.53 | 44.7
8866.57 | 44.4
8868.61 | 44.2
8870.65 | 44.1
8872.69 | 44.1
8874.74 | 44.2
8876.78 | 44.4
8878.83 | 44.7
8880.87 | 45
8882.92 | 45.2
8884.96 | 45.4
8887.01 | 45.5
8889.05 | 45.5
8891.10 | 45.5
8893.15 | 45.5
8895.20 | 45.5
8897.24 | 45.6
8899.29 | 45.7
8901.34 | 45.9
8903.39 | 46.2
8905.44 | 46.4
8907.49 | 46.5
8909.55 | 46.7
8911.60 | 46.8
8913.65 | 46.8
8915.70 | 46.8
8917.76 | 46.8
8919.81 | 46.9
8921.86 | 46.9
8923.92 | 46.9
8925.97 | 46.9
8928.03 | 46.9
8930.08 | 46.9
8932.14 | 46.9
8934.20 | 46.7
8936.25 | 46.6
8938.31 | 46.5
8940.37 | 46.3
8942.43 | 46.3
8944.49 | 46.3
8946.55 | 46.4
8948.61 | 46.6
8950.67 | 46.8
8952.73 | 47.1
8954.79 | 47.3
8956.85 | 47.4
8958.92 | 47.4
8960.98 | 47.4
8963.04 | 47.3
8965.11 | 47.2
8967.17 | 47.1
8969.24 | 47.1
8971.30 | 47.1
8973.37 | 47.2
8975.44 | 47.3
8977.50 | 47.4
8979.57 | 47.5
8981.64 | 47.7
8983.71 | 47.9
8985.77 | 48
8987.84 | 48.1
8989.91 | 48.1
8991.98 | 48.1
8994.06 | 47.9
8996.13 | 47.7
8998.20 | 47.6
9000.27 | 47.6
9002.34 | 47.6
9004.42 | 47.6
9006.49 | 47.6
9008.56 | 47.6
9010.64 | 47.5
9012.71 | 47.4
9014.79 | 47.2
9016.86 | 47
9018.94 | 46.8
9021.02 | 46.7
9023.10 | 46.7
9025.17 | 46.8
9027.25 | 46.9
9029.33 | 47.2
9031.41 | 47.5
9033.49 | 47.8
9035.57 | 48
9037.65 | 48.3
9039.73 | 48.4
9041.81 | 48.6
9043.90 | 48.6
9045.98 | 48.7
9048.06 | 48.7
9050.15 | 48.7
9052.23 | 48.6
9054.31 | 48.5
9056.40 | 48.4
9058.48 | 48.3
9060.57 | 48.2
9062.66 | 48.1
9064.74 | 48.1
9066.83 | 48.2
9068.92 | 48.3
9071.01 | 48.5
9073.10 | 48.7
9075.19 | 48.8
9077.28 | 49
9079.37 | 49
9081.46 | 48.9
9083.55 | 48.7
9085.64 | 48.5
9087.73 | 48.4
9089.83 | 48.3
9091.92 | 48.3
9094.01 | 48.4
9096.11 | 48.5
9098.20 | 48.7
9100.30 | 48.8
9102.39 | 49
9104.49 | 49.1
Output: 1.2 Angstrom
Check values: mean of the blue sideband 48.1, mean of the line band 47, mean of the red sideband 48.2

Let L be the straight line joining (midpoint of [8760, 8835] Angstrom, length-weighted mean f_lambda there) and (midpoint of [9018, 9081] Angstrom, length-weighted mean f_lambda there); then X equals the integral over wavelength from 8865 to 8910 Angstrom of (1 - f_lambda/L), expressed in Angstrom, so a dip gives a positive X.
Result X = 2.4 Angstrom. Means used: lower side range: 47.7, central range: 45.3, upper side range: 48.1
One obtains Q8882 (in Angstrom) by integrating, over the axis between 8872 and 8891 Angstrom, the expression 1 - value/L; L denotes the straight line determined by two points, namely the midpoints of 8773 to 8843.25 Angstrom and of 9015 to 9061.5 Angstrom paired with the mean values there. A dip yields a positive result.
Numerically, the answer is 1.2 Angstrom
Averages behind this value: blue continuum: 48.1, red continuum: 47.9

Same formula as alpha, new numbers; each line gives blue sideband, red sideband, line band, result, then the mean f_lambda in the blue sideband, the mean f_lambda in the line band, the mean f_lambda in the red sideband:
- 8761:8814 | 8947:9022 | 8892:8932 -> 0.76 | 47.3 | 46.5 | 47.4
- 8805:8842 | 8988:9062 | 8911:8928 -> 0.50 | 48.7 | 46.9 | 47.8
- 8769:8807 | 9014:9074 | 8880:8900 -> 0.90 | 47.3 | 45.4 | 47.9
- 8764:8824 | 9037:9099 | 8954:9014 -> 0.84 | 47.5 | 47.5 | 48.5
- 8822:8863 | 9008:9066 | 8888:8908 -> 1.08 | 48.7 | 45.8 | 47.8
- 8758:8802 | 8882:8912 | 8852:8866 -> -0.06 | 47.2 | 46.5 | 45.8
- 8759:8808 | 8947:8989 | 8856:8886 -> 1.45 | 47.2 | 45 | 47.3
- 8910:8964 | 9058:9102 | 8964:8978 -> 0.02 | 46.8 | 47.2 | 48.5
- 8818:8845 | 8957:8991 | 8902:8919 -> 0.57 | 49.2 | 46.6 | 47.5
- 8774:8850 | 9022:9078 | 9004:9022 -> 0.34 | 48.2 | 47.3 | 48.2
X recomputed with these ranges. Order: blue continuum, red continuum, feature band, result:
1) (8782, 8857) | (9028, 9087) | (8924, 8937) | 0.4 Angstrom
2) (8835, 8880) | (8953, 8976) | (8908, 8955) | 0.4 Angstrom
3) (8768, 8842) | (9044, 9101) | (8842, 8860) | -0.2 Angstrom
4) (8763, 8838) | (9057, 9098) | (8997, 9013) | 0.2 Angstrom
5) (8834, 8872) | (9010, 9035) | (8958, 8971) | 0.0 Angstrom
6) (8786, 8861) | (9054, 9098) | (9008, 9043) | 0.7 Angstrom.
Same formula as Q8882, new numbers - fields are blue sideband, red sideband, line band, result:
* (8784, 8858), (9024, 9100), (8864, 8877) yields 1.1 Angstrom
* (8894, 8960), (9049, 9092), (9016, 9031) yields 0.3 Angstrom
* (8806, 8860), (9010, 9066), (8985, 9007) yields 0.1 Angstrom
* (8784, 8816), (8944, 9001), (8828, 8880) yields 0.2 Angstrom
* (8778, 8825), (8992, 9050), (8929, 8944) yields 0.3 Angstrom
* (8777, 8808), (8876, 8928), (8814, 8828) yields -0.5 Angstrom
